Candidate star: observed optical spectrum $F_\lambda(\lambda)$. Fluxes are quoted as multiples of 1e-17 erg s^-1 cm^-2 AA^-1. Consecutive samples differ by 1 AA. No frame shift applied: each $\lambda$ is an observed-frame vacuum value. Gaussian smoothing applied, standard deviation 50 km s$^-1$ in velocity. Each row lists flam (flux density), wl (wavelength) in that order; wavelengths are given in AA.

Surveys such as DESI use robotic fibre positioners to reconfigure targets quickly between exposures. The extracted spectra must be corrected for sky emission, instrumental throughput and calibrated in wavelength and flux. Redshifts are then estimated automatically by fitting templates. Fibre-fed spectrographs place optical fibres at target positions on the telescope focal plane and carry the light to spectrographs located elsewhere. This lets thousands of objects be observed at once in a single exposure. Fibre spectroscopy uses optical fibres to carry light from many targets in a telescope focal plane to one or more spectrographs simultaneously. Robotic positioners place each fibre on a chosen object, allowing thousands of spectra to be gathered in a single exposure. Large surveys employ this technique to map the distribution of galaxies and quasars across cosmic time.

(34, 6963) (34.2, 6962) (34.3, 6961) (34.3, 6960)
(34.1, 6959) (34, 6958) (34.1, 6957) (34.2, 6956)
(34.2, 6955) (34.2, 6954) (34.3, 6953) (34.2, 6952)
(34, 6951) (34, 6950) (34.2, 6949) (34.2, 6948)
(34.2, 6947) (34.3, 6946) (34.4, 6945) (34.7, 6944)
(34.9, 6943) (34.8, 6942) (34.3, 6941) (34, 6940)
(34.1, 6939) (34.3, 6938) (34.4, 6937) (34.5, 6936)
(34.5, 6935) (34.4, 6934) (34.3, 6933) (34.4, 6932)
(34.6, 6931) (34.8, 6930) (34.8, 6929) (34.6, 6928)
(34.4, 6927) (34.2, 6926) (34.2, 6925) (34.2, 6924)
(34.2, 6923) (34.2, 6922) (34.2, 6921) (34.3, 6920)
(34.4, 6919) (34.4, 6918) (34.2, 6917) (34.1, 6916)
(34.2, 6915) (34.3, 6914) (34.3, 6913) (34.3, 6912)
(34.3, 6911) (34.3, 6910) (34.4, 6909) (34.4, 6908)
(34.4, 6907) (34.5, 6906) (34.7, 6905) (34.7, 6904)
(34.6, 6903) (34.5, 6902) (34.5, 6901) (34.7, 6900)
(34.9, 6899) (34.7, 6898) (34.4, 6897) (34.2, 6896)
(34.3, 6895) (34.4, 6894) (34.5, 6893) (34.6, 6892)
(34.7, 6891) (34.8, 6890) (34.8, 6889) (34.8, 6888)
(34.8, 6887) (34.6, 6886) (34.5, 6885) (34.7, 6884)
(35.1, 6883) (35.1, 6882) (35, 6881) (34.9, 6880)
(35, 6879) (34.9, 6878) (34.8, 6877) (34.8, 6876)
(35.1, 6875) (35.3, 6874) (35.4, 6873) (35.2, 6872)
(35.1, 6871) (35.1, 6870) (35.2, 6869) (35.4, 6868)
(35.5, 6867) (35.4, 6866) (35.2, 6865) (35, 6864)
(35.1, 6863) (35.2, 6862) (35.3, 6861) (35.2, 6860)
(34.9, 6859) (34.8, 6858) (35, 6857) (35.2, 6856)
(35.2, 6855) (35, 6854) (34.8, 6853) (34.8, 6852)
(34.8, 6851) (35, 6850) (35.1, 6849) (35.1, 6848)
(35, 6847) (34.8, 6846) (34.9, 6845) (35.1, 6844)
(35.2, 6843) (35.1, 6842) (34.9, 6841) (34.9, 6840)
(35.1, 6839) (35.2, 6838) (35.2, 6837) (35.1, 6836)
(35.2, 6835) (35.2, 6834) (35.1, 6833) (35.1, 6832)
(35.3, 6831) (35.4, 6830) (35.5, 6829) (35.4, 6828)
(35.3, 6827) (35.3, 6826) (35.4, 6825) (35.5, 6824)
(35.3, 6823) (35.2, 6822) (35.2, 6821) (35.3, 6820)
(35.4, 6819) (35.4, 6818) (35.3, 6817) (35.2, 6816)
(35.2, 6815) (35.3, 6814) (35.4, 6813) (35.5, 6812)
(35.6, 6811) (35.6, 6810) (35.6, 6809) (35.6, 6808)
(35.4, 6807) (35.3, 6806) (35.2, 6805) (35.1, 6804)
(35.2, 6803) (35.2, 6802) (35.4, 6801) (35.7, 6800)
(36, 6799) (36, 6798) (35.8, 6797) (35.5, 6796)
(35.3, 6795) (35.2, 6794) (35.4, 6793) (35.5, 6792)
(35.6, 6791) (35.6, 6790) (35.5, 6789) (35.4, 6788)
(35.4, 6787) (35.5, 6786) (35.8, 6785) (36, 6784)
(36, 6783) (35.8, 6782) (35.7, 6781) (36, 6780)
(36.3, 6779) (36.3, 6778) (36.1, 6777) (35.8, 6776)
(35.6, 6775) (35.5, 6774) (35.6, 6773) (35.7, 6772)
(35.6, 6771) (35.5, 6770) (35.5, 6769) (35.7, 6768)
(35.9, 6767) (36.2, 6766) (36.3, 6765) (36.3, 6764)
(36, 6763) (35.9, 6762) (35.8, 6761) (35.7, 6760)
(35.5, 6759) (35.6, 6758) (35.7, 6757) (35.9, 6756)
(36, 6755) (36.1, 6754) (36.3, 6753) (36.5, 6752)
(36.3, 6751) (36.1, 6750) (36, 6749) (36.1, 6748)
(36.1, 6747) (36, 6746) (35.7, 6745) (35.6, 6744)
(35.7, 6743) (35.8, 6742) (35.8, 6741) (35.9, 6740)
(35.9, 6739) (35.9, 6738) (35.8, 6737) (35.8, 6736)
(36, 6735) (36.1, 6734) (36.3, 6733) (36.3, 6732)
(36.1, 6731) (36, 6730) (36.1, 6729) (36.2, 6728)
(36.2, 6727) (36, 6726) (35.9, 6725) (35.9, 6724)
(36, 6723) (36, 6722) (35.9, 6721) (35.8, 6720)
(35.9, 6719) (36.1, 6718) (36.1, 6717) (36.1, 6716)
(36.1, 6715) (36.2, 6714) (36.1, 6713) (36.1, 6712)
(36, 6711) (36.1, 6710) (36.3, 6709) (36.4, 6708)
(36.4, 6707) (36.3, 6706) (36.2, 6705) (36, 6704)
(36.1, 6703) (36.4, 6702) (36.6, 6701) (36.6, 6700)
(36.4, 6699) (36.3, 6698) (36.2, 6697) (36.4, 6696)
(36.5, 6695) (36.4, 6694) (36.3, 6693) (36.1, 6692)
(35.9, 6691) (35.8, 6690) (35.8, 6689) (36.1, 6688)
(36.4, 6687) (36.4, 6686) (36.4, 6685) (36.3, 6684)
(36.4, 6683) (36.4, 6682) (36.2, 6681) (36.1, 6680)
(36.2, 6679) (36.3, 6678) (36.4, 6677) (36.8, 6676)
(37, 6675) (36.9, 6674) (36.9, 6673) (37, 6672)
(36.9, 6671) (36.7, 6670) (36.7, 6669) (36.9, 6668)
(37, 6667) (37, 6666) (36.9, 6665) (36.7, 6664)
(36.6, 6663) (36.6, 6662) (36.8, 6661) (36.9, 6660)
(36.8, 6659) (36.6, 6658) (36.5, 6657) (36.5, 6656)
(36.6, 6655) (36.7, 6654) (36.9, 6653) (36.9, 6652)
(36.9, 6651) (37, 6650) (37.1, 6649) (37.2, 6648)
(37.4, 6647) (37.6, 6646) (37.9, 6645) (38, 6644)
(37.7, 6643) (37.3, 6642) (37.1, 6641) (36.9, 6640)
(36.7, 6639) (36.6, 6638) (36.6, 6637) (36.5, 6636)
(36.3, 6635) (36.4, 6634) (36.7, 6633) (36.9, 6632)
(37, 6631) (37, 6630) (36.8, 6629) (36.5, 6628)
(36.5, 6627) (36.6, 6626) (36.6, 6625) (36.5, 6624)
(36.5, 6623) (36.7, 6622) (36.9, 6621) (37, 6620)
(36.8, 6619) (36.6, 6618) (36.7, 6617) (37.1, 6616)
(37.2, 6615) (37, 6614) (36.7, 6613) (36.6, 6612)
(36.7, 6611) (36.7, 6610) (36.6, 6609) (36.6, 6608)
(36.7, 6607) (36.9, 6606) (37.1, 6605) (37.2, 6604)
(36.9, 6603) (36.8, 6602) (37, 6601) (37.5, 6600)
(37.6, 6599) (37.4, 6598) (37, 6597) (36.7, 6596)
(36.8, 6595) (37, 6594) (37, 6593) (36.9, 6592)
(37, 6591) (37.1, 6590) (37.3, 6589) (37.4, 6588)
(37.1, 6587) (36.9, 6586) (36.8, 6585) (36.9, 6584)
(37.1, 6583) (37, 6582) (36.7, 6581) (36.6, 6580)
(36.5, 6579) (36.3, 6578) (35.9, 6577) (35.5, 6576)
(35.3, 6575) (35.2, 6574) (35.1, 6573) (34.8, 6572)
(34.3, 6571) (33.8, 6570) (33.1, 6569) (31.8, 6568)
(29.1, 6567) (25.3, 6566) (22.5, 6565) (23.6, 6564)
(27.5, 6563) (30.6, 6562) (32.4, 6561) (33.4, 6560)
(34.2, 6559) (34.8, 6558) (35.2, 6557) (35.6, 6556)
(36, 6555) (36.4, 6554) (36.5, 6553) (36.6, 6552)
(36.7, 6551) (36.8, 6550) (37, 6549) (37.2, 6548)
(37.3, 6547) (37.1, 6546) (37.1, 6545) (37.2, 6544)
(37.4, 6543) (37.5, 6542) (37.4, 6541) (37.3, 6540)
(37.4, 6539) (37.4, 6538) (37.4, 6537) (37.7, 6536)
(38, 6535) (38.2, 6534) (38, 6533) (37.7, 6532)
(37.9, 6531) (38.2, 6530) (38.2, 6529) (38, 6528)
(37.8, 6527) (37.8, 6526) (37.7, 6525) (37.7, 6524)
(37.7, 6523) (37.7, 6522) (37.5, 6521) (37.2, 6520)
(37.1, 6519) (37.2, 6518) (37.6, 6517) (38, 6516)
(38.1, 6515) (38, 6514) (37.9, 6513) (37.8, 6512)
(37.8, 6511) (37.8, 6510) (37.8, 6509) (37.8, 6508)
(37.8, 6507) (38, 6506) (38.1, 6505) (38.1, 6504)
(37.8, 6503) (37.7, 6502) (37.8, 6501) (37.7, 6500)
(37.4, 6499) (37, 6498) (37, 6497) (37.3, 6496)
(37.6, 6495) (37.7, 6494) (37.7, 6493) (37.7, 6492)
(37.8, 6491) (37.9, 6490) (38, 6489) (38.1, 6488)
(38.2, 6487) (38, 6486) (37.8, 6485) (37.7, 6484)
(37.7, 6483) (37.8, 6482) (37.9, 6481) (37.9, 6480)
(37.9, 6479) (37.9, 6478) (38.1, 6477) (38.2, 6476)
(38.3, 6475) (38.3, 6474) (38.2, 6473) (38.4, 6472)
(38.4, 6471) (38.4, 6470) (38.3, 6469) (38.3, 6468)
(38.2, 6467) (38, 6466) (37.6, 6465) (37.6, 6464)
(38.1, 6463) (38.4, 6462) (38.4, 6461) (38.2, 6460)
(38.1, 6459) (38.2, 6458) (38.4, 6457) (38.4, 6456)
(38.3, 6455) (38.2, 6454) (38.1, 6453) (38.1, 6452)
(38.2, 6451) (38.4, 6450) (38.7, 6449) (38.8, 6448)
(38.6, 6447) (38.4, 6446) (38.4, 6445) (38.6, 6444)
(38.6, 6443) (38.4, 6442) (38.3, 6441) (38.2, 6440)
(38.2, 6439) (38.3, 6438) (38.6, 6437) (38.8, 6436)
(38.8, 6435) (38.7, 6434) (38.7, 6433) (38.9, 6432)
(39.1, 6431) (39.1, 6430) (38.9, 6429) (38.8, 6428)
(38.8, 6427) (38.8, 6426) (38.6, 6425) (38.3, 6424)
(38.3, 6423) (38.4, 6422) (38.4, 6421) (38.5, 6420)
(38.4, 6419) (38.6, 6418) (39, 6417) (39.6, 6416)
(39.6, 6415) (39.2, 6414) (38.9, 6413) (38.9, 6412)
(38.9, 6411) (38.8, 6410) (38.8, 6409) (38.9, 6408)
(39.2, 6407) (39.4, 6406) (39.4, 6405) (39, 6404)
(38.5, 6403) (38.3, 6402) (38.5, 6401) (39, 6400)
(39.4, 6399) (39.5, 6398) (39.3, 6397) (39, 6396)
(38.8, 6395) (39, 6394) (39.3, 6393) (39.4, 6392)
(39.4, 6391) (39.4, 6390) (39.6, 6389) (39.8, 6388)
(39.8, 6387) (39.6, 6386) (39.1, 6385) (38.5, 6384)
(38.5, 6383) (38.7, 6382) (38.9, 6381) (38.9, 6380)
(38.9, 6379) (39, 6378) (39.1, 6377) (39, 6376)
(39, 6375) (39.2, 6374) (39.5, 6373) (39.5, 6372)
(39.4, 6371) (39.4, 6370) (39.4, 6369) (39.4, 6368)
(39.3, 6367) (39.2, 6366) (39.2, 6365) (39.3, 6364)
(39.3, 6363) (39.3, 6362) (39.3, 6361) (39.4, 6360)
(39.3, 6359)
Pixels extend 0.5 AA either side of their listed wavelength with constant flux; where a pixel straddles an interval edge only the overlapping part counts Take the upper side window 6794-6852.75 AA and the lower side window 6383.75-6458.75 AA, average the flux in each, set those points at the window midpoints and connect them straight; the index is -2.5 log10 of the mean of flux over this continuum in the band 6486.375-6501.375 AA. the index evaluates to 0.01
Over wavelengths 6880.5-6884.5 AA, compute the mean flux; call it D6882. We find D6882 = 35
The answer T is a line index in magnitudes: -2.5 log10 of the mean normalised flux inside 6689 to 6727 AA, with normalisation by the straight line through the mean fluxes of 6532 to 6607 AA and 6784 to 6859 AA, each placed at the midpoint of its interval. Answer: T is -0.02 mag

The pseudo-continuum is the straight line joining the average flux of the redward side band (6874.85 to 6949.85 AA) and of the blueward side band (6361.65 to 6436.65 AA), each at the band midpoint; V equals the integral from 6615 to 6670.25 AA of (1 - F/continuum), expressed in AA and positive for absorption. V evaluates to 0.0 AA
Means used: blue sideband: 39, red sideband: 34.5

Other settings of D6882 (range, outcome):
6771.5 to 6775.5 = 35.6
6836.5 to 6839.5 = 35.2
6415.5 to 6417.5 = 39.3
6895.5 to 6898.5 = 34.4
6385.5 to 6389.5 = 39.7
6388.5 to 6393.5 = 39.4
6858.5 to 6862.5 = 35.1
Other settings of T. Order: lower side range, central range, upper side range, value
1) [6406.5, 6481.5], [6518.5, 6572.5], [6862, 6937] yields 0.06 mag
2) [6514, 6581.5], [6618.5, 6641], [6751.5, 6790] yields -0.03 mag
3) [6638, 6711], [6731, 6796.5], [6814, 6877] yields 0.00 mag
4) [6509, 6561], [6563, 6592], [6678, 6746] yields 0.08 mag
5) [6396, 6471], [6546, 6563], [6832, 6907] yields 0.07 mag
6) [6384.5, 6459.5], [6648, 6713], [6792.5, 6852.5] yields 0.00 mag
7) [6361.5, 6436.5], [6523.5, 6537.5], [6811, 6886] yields 0.00 mag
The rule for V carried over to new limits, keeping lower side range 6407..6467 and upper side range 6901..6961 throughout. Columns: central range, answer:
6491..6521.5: 0.2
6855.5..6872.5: -0.1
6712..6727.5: 0.1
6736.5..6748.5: 0.0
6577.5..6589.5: 0.1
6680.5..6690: 0.1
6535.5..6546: 0.1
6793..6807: 0.0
